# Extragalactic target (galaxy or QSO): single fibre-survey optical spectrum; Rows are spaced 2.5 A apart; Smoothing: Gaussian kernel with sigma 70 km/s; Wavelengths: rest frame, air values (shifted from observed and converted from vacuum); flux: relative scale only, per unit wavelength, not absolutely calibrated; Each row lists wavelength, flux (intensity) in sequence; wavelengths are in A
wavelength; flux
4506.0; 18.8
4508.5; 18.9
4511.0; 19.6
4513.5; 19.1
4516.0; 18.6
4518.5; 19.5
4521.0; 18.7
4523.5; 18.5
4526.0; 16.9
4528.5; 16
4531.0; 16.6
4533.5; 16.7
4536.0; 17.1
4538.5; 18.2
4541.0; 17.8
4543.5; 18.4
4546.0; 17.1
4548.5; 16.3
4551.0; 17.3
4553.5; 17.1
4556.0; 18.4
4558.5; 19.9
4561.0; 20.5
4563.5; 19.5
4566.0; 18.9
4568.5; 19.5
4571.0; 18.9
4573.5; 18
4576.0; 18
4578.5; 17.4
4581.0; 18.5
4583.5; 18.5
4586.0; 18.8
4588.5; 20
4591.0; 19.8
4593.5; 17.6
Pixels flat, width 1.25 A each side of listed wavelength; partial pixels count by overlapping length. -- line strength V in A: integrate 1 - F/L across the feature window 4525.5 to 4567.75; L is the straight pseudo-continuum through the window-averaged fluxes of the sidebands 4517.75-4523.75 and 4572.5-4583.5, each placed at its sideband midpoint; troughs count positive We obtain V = 1.5 A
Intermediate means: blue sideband 18.9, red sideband 18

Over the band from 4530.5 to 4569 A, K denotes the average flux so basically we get 18.1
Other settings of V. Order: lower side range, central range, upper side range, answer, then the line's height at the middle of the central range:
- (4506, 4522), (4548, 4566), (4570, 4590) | 0.1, 18.7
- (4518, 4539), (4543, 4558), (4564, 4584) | 0.4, 18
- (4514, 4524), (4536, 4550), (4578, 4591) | 1.0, 18.9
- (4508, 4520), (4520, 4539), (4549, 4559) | 1.4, 18.7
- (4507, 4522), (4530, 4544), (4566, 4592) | 1.1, 19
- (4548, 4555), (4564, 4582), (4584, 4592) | -0.1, 18.4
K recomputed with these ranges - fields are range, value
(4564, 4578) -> 18.6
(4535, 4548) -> 17.6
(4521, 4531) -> 17.3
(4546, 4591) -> 18.6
